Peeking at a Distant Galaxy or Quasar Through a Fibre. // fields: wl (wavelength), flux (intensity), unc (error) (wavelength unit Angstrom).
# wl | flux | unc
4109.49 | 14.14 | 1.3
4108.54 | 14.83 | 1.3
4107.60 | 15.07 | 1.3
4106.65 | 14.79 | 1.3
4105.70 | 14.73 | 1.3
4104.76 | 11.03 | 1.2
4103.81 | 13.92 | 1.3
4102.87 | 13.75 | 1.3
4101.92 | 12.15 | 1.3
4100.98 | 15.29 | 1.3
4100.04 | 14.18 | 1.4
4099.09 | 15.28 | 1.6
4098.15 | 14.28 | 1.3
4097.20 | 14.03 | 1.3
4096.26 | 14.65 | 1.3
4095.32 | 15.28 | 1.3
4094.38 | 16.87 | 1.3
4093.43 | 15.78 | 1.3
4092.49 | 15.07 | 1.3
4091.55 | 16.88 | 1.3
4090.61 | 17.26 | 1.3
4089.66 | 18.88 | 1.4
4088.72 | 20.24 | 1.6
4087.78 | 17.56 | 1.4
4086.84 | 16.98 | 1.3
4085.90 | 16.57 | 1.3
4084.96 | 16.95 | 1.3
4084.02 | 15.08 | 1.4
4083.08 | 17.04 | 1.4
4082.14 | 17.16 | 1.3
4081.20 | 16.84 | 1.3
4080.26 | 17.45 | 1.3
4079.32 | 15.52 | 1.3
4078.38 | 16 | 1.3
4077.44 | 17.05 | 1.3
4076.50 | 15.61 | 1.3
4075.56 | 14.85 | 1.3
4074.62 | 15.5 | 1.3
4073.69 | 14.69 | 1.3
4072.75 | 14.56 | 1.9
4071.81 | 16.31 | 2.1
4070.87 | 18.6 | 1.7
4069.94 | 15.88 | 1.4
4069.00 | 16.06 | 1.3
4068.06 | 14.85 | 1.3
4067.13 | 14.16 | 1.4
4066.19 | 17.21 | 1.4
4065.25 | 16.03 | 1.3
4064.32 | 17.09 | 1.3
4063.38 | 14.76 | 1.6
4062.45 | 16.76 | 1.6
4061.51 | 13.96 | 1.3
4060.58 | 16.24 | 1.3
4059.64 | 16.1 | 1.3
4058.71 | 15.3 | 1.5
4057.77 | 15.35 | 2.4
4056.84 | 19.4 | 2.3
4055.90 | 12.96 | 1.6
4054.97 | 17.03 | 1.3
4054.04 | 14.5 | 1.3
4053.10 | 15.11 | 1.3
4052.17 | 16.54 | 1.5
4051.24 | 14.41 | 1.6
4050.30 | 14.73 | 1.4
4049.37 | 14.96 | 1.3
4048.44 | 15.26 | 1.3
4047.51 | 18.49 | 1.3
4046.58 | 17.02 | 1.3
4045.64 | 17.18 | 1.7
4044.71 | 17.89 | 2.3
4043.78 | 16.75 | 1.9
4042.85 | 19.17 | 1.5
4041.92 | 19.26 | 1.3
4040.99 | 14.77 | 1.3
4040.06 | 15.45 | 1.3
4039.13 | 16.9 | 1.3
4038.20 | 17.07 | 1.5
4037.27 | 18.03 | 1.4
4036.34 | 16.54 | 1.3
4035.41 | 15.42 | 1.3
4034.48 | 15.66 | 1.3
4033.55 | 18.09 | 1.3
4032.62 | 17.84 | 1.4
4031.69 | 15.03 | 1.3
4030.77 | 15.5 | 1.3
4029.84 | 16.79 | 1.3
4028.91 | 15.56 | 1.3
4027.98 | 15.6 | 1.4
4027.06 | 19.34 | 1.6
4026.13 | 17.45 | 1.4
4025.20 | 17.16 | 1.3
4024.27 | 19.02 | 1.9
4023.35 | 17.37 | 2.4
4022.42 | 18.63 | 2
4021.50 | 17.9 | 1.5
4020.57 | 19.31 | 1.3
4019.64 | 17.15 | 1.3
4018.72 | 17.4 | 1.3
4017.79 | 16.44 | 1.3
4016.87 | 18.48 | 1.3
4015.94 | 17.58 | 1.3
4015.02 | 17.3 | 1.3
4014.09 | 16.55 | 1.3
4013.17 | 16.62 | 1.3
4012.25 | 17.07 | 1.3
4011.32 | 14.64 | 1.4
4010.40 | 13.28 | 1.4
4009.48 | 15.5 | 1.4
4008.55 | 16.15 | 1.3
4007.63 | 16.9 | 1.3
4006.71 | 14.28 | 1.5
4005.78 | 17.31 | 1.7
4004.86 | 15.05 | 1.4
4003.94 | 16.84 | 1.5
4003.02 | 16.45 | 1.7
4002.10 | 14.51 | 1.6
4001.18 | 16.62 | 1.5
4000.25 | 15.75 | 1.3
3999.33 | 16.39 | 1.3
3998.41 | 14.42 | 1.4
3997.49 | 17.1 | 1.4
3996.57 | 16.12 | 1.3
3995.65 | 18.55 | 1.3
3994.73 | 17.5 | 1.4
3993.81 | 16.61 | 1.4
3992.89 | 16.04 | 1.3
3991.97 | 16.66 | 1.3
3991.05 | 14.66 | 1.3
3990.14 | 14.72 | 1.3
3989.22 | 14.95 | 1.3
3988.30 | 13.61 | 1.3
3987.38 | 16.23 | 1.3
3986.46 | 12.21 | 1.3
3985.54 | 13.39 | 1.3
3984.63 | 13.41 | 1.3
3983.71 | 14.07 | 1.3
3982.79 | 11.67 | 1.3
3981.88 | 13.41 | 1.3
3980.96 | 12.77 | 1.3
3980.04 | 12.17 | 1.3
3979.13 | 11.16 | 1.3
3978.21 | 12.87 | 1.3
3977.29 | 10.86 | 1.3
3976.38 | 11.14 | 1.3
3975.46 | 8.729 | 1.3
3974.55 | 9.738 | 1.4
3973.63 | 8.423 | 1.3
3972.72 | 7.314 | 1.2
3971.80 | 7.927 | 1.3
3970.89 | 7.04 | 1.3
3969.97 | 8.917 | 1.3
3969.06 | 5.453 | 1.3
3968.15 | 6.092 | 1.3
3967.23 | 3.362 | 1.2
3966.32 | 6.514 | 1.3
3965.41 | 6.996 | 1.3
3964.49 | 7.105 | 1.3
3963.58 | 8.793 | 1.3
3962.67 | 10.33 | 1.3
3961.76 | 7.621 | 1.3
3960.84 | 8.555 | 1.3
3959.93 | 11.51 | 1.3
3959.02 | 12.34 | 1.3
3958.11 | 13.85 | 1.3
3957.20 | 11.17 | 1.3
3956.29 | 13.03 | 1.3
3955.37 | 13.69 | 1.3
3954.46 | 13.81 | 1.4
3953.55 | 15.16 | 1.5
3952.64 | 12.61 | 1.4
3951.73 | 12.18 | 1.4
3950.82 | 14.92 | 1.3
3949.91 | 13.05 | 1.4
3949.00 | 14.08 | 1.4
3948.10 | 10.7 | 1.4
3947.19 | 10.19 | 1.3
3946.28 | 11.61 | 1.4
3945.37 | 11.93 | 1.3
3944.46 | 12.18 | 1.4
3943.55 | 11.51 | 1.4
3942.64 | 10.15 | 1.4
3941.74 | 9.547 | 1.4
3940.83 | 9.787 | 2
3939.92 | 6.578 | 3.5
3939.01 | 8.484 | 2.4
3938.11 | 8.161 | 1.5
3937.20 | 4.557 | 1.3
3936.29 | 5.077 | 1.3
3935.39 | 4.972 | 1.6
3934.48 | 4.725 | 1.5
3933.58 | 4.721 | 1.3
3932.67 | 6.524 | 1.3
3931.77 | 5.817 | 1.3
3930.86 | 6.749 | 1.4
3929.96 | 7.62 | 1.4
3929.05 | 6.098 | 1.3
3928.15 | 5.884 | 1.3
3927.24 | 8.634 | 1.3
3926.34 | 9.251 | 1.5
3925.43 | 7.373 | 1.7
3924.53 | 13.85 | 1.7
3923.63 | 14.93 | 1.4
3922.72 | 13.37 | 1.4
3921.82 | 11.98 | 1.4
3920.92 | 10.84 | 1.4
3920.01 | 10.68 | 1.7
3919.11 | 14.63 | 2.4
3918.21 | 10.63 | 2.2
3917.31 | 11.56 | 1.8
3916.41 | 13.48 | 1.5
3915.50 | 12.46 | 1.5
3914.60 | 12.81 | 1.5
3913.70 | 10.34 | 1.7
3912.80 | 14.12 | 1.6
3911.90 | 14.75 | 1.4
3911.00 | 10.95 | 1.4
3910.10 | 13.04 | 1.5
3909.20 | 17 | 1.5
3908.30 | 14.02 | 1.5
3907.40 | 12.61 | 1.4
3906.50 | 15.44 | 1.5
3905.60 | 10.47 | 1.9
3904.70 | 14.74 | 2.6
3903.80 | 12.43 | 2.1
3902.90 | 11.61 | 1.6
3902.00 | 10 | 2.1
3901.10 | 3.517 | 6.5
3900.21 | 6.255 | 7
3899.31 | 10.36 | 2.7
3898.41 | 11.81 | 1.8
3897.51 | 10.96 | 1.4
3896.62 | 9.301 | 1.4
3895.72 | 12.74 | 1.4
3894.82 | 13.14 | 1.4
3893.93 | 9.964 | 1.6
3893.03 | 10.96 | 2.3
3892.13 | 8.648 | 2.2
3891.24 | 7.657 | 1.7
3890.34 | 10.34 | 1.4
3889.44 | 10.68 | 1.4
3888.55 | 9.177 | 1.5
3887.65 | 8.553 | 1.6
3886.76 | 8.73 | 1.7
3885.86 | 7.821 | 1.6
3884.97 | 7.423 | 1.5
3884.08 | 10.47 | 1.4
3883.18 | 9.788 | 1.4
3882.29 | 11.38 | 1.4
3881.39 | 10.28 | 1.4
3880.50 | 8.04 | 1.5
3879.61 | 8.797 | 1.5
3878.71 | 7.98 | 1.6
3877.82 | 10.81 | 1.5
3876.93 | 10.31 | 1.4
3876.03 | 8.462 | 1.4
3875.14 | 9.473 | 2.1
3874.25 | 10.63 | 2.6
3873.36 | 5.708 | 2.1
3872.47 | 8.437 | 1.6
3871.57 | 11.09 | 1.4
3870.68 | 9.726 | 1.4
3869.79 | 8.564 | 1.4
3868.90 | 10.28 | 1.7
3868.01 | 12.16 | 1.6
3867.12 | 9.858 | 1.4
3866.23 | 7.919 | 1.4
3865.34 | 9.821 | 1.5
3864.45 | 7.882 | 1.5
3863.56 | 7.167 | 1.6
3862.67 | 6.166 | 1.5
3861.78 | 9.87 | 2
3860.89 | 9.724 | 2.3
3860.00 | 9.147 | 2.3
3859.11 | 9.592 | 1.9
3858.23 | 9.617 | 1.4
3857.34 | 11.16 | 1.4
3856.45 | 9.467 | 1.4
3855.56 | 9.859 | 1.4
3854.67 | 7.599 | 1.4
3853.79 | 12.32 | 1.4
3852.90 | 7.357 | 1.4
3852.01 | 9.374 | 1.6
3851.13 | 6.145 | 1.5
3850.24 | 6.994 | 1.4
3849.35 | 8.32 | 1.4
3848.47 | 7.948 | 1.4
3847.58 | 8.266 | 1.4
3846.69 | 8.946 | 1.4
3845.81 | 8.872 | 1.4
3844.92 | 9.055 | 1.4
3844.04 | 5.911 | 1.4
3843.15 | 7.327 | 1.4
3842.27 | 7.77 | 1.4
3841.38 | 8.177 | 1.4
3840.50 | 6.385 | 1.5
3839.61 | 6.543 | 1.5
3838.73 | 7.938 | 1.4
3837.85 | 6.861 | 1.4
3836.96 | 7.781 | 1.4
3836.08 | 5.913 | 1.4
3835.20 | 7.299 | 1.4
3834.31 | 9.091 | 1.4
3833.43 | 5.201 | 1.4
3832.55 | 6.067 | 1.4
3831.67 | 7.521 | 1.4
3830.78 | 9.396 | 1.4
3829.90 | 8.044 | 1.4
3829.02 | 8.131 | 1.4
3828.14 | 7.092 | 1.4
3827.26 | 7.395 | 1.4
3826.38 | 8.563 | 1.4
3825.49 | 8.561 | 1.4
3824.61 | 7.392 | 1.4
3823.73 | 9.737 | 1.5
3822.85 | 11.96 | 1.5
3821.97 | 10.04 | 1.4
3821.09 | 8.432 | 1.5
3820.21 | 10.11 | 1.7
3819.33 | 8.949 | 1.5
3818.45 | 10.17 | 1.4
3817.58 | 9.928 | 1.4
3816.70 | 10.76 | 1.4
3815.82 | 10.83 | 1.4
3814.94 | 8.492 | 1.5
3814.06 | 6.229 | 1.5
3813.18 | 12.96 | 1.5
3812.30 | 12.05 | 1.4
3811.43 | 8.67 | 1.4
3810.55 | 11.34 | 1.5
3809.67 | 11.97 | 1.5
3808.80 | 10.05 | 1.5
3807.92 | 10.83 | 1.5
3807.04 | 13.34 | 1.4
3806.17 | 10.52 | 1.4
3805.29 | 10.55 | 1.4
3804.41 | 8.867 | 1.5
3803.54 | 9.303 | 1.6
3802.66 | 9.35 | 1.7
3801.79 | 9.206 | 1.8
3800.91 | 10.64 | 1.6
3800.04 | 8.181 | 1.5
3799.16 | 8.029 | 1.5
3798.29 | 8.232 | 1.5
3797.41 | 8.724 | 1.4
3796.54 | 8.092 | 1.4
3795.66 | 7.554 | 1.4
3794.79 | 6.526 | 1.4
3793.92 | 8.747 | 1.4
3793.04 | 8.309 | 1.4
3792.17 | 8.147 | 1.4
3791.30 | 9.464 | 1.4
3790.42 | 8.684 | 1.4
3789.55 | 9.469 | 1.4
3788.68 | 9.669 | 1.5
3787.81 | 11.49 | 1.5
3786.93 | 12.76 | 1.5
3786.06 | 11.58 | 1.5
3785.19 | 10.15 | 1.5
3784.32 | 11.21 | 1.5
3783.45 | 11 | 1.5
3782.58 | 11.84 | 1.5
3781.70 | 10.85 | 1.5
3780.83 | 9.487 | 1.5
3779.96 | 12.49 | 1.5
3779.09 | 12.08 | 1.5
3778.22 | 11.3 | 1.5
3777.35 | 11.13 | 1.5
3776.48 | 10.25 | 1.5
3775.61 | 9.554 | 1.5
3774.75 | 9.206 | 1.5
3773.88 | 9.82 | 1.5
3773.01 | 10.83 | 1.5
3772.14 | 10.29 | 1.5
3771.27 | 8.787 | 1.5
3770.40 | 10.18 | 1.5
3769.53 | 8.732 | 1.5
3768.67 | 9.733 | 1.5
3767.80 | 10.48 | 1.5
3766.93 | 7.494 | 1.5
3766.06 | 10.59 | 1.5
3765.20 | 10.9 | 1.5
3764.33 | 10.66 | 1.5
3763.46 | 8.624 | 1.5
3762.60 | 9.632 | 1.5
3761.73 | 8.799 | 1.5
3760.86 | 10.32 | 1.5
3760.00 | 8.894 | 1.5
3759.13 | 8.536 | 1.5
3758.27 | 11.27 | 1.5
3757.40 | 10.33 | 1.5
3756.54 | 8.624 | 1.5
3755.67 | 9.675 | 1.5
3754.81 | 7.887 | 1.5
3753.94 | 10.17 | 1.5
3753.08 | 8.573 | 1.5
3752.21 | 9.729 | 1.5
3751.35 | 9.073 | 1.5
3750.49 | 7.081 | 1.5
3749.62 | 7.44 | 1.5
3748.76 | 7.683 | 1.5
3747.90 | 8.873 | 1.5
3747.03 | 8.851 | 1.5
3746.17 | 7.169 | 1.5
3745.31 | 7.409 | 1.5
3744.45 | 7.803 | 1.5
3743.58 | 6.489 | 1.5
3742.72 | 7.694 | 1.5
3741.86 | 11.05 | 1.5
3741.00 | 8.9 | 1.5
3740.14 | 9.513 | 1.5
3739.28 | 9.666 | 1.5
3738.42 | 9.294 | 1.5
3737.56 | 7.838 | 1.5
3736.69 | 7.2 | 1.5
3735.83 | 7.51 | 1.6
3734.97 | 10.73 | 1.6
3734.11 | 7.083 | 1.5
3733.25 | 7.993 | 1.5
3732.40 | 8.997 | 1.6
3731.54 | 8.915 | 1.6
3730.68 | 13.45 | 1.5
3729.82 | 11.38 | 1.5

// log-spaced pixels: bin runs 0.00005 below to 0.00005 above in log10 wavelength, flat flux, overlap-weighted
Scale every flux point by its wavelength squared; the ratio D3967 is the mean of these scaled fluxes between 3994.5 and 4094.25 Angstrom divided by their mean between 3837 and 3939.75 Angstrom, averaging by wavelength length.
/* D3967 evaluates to 1.88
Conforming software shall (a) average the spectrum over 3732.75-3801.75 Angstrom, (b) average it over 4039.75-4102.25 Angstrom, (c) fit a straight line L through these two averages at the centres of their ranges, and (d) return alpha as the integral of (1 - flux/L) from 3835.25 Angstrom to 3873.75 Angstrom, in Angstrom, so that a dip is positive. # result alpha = 9.6 Angstrom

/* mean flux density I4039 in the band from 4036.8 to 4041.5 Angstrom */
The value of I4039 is 16.5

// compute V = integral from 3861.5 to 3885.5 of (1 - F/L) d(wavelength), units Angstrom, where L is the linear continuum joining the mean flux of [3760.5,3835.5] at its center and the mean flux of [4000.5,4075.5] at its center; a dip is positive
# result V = 5.20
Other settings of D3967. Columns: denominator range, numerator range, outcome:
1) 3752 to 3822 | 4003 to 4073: 1.90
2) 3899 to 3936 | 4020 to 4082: 1.67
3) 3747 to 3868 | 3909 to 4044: 1.55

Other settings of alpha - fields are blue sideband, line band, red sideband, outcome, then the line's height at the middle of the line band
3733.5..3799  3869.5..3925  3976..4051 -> 8.88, 12.8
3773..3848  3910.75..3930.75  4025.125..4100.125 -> 1.90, 12.3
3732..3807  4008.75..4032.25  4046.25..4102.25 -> -3.35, 14.8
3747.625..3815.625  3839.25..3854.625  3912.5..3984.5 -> 2.93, 9.86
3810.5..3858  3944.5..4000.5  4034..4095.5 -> 5.23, 13.2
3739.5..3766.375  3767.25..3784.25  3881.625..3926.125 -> -2.01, 9.31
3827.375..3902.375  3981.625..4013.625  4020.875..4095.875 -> -3.04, 14.1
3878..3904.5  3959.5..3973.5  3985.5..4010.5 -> 6.36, 13.9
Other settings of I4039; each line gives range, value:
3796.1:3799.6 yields 8.26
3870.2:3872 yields 10.4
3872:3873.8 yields 7.09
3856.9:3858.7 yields 10.4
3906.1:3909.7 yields 14.7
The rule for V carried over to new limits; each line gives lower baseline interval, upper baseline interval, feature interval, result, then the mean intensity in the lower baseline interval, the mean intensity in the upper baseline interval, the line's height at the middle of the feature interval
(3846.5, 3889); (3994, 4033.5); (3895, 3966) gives 9.29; 9.06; 16.7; 12.3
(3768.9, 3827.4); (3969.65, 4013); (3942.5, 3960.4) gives 0.74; 9.86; 13.9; 13.1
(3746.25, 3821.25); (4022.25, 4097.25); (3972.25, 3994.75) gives 2.63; 9.72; 16.4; 14.6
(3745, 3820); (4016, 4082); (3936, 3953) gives 4.20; 9.69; 16.5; 13.8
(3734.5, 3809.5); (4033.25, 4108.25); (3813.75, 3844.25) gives 7.11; 9.47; 16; 10.7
